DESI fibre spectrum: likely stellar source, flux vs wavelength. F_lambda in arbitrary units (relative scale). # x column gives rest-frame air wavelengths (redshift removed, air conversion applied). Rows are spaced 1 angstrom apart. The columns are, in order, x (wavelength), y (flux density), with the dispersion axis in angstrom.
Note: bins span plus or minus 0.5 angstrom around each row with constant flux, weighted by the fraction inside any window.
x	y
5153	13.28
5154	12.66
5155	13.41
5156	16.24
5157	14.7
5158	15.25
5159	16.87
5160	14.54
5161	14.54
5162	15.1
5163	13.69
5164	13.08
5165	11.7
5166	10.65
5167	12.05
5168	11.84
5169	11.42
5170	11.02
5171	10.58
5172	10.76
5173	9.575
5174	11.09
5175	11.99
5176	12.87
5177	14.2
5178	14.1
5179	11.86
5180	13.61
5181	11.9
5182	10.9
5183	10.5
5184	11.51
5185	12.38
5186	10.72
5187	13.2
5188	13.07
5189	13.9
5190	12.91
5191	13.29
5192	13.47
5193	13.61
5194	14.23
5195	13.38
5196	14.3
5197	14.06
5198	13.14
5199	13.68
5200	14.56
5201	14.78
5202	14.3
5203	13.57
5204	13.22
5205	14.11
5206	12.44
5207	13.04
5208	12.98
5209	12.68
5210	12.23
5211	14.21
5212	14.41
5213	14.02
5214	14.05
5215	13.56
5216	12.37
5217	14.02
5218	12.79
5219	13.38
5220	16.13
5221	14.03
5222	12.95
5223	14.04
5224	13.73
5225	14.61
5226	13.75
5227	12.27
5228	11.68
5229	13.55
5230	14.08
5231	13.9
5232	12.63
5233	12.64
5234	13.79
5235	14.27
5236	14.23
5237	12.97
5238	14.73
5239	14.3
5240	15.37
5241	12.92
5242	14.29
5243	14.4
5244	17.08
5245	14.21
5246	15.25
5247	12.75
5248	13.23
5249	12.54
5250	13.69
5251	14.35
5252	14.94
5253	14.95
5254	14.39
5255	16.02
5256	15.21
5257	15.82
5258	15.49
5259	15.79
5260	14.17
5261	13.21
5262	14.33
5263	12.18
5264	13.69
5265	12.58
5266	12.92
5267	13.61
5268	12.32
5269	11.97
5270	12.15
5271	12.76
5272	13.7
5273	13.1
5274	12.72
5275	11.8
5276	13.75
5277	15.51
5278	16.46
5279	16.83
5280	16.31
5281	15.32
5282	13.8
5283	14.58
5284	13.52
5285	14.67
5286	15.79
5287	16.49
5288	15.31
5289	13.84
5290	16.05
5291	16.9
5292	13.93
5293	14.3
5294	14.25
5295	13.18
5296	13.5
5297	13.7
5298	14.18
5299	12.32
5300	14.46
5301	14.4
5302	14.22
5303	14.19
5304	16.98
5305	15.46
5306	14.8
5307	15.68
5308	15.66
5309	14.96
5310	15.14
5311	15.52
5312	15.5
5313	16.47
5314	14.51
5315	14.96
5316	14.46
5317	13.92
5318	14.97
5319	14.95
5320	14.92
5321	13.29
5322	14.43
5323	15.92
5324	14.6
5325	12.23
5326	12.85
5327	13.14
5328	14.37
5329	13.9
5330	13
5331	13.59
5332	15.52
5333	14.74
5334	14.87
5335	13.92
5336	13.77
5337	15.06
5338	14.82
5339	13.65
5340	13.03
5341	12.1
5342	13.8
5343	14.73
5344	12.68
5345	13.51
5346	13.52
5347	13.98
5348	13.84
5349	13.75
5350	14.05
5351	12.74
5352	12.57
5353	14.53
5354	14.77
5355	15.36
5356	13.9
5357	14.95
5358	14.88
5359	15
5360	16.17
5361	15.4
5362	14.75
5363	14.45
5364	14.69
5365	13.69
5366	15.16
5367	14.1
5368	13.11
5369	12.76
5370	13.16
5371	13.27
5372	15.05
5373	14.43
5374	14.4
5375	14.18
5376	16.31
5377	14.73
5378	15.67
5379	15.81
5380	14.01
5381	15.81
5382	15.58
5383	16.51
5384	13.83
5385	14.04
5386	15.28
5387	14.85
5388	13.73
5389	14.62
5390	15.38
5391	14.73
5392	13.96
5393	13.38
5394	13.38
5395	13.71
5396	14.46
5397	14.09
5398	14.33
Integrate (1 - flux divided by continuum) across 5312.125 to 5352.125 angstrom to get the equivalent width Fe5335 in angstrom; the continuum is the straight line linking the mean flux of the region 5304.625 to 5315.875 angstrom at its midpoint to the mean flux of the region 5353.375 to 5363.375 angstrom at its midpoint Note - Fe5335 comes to 2.89 angstrom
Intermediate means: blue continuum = 15.3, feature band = 14.1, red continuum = 15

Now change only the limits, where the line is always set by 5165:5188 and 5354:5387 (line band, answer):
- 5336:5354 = 0.78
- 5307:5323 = -1.27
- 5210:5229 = -1.82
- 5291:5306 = -0.78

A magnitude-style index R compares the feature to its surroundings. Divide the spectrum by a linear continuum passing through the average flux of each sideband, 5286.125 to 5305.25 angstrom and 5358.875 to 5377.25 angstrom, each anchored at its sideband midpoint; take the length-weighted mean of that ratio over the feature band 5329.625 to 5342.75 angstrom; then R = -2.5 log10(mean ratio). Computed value 0.04 mag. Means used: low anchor 14.6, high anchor 14.4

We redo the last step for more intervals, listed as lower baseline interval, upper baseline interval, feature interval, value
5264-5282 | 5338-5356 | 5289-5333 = -0.061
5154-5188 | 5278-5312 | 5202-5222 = -0.011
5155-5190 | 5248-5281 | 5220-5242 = -0.012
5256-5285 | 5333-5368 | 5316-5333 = -0.001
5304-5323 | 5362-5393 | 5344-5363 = 0.035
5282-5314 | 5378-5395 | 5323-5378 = 0.045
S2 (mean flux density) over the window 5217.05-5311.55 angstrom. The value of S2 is 14.2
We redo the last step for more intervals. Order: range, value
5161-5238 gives 13.1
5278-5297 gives 14.9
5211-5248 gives 13.9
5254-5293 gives 14.3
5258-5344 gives 14.3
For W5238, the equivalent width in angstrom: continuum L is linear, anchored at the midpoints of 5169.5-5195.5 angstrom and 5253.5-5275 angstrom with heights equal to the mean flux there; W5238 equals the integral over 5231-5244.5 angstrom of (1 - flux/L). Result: -0.9 angstrom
